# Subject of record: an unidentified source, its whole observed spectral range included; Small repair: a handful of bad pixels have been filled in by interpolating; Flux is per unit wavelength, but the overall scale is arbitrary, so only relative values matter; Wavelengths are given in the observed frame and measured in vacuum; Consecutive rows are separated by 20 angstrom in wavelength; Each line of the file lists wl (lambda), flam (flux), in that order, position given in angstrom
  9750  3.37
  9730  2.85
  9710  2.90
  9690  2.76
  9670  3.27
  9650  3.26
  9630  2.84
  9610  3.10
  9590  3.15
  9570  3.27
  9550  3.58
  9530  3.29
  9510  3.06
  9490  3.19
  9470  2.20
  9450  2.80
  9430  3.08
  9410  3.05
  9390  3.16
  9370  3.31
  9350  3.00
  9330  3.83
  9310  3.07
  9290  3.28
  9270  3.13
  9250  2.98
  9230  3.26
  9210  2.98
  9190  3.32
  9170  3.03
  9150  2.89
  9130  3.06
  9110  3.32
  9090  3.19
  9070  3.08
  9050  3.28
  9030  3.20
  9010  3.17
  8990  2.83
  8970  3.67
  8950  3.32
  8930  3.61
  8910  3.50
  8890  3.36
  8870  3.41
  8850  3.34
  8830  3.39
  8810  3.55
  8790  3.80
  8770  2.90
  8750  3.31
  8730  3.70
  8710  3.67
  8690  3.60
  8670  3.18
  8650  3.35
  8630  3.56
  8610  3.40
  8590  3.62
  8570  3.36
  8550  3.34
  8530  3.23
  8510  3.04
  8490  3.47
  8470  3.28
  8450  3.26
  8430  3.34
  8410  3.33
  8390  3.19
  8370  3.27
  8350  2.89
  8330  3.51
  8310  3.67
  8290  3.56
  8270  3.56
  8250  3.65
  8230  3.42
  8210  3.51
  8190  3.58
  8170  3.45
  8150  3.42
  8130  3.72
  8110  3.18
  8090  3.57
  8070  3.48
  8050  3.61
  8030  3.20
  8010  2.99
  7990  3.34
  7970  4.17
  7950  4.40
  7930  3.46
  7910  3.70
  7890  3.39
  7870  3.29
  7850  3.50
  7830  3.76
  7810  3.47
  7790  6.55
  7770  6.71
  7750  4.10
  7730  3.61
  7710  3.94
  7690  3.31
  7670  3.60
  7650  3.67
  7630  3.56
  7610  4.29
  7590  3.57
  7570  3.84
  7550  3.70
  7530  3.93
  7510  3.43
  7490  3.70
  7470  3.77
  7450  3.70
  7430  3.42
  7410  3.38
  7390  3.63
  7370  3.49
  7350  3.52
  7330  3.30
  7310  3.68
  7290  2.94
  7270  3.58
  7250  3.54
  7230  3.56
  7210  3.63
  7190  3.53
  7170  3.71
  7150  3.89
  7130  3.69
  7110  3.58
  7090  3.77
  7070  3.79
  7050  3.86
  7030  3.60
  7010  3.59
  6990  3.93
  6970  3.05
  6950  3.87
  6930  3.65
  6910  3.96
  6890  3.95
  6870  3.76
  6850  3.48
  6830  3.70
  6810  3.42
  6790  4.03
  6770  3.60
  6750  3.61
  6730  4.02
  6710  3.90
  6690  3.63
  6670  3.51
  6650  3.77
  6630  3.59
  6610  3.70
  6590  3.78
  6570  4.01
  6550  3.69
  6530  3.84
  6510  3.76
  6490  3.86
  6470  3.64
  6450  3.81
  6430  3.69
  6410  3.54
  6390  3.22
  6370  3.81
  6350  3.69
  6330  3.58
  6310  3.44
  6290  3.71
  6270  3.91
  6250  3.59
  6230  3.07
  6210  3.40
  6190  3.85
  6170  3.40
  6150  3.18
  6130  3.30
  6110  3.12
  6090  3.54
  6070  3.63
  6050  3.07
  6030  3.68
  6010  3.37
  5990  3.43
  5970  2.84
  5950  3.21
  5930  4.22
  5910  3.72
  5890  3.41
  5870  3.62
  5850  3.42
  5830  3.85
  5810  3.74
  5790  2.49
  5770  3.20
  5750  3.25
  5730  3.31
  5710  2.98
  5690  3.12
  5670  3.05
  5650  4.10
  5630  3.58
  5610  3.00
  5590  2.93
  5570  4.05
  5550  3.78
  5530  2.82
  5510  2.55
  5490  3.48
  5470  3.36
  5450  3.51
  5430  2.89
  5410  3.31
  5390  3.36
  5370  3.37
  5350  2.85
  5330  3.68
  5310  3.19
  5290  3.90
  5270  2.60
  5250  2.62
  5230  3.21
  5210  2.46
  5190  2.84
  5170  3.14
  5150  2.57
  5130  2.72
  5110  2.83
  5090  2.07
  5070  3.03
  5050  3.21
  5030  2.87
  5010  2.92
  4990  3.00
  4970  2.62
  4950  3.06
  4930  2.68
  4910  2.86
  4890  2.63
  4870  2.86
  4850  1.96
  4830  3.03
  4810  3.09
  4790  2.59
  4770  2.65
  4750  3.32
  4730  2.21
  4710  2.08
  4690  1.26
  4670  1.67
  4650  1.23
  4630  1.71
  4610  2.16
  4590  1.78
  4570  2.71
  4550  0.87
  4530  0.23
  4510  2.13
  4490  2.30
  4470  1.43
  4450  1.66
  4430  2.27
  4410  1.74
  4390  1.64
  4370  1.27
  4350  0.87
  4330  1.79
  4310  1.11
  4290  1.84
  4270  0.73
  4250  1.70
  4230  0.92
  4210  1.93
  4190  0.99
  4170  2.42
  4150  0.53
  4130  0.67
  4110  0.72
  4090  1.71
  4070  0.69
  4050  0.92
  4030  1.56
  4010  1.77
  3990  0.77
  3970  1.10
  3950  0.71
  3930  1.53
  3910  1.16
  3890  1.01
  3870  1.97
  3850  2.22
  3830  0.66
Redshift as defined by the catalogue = 0.183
